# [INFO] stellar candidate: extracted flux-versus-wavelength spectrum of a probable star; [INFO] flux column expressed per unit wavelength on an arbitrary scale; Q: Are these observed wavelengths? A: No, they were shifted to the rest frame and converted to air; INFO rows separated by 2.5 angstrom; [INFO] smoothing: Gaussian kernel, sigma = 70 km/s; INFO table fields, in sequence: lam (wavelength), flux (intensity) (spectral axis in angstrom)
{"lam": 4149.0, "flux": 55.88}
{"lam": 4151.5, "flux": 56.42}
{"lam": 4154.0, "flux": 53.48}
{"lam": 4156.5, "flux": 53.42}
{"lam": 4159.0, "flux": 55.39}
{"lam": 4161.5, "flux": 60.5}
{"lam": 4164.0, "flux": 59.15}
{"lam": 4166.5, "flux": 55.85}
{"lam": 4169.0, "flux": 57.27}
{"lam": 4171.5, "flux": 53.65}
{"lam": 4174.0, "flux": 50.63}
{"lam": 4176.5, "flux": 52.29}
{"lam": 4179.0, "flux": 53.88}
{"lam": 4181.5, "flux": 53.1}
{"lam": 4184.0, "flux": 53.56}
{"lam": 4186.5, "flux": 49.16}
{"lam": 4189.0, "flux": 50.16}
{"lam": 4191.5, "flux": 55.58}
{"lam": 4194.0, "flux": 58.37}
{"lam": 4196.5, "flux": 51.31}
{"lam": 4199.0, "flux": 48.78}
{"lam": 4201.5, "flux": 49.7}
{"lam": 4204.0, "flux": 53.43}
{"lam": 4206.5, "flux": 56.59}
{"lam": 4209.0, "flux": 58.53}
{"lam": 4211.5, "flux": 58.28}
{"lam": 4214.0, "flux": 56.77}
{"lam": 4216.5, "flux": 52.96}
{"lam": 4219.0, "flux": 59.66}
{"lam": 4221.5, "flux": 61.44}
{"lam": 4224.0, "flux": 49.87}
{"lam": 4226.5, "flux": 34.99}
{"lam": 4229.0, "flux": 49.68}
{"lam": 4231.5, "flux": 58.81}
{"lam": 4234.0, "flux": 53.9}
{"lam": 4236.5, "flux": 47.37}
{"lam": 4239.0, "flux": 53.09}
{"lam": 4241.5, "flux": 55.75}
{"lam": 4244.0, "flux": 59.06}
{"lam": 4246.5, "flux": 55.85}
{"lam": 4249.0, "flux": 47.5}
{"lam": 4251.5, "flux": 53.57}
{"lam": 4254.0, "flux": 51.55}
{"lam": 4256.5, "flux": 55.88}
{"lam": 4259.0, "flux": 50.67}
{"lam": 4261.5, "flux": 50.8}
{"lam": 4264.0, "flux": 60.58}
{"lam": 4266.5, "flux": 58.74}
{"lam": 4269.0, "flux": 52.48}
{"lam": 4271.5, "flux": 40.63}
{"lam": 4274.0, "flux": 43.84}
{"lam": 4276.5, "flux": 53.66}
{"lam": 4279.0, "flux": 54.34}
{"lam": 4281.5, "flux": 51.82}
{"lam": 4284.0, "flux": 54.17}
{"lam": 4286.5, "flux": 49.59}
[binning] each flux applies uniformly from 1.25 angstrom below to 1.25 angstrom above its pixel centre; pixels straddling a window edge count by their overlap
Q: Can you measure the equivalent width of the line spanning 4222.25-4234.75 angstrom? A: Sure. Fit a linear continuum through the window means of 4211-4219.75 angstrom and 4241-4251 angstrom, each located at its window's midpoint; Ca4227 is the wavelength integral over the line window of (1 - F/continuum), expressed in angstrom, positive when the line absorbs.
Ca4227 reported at 1.33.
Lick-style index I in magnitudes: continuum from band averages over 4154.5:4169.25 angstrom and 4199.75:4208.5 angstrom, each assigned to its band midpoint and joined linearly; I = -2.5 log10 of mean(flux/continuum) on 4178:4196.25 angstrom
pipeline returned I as 0.03 mag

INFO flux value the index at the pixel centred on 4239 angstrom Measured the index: 53.09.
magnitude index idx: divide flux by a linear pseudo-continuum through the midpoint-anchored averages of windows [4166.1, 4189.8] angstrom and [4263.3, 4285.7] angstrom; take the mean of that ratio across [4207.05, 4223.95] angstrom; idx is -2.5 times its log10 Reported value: -0.09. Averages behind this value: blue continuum 52.9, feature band 57.3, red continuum 52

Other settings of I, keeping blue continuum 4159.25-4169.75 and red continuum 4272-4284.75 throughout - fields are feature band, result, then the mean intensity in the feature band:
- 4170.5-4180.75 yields 0.092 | 52.6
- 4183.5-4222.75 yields 0.017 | 54.7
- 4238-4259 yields -0.023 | 53.8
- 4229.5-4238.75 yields 0.012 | 53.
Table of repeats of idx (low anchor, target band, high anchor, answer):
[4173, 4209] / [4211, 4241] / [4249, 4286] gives -0.01 mag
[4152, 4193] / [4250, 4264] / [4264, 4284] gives -0.02 mag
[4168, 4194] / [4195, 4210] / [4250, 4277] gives 0.00 mag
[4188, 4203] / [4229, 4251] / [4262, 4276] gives -0.04 mag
